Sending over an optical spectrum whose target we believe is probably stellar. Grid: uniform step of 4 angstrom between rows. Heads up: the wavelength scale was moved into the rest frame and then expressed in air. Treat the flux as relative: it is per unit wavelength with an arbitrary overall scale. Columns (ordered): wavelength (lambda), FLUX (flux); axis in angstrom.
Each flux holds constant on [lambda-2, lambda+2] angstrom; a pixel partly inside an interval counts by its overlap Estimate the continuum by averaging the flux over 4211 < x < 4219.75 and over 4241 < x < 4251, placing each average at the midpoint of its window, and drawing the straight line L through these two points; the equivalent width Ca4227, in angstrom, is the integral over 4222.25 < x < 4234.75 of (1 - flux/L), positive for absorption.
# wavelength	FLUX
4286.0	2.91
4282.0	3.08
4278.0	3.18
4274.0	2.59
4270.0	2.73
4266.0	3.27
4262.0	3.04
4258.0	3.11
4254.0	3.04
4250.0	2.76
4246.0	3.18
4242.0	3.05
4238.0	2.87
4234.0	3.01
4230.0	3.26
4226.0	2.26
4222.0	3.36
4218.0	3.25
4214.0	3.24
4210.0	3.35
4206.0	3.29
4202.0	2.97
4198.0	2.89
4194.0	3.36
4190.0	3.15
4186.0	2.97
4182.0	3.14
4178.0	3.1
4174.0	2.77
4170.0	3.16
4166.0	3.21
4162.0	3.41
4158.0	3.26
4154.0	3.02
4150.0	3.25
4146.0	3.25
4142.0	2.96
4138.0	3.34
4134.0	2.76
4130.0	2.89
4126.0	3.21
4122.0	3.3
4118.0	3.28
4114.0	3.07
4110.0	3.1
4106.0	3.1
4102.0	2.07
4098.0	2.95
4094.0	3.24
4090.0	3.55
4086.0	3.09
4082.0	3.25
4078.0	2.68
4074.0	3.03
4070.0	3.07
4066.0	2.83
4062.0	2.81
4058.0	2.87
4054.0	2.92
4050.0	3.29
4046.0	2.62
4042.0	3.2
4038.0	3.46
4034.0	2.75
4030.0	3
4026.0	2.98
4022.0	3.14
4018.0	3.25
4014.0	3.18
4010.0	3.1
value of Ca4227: 1.0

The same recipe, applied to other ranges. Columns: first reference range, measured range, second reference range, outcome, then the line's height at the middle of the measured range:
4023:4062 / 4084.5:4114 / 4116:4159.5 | 0.63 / 3.08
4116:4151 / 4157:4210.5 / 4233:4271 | -0.94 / 3.08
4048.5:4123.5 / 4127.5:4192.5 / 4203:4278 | -1.60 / 3.03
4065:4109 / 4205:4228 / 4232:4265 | -0.82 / 3.01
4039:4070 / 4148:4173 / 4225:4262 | -1.97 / 2.97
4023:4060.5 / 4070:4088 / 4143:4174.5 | 0.27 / 3.06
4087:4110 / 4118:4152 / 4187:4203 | -1.08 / 3.03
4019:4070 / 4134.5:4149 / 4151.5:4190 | -0.25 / 3.09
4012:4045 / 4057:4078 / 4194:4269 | 1.33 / 3.1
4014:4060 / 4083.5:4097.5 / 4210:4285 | -0.98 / 3.04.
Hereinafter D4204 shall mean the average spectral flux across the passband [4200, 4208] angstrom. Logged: 3.13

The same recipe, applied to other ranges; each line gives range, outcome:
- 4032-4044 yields 3.14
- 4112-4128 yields 3.21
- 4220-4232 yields 2.96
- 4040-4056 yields 3.01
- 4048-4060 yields 3.03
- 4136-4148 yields 3.18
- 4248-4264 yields 2.99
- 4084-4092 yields 3.32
